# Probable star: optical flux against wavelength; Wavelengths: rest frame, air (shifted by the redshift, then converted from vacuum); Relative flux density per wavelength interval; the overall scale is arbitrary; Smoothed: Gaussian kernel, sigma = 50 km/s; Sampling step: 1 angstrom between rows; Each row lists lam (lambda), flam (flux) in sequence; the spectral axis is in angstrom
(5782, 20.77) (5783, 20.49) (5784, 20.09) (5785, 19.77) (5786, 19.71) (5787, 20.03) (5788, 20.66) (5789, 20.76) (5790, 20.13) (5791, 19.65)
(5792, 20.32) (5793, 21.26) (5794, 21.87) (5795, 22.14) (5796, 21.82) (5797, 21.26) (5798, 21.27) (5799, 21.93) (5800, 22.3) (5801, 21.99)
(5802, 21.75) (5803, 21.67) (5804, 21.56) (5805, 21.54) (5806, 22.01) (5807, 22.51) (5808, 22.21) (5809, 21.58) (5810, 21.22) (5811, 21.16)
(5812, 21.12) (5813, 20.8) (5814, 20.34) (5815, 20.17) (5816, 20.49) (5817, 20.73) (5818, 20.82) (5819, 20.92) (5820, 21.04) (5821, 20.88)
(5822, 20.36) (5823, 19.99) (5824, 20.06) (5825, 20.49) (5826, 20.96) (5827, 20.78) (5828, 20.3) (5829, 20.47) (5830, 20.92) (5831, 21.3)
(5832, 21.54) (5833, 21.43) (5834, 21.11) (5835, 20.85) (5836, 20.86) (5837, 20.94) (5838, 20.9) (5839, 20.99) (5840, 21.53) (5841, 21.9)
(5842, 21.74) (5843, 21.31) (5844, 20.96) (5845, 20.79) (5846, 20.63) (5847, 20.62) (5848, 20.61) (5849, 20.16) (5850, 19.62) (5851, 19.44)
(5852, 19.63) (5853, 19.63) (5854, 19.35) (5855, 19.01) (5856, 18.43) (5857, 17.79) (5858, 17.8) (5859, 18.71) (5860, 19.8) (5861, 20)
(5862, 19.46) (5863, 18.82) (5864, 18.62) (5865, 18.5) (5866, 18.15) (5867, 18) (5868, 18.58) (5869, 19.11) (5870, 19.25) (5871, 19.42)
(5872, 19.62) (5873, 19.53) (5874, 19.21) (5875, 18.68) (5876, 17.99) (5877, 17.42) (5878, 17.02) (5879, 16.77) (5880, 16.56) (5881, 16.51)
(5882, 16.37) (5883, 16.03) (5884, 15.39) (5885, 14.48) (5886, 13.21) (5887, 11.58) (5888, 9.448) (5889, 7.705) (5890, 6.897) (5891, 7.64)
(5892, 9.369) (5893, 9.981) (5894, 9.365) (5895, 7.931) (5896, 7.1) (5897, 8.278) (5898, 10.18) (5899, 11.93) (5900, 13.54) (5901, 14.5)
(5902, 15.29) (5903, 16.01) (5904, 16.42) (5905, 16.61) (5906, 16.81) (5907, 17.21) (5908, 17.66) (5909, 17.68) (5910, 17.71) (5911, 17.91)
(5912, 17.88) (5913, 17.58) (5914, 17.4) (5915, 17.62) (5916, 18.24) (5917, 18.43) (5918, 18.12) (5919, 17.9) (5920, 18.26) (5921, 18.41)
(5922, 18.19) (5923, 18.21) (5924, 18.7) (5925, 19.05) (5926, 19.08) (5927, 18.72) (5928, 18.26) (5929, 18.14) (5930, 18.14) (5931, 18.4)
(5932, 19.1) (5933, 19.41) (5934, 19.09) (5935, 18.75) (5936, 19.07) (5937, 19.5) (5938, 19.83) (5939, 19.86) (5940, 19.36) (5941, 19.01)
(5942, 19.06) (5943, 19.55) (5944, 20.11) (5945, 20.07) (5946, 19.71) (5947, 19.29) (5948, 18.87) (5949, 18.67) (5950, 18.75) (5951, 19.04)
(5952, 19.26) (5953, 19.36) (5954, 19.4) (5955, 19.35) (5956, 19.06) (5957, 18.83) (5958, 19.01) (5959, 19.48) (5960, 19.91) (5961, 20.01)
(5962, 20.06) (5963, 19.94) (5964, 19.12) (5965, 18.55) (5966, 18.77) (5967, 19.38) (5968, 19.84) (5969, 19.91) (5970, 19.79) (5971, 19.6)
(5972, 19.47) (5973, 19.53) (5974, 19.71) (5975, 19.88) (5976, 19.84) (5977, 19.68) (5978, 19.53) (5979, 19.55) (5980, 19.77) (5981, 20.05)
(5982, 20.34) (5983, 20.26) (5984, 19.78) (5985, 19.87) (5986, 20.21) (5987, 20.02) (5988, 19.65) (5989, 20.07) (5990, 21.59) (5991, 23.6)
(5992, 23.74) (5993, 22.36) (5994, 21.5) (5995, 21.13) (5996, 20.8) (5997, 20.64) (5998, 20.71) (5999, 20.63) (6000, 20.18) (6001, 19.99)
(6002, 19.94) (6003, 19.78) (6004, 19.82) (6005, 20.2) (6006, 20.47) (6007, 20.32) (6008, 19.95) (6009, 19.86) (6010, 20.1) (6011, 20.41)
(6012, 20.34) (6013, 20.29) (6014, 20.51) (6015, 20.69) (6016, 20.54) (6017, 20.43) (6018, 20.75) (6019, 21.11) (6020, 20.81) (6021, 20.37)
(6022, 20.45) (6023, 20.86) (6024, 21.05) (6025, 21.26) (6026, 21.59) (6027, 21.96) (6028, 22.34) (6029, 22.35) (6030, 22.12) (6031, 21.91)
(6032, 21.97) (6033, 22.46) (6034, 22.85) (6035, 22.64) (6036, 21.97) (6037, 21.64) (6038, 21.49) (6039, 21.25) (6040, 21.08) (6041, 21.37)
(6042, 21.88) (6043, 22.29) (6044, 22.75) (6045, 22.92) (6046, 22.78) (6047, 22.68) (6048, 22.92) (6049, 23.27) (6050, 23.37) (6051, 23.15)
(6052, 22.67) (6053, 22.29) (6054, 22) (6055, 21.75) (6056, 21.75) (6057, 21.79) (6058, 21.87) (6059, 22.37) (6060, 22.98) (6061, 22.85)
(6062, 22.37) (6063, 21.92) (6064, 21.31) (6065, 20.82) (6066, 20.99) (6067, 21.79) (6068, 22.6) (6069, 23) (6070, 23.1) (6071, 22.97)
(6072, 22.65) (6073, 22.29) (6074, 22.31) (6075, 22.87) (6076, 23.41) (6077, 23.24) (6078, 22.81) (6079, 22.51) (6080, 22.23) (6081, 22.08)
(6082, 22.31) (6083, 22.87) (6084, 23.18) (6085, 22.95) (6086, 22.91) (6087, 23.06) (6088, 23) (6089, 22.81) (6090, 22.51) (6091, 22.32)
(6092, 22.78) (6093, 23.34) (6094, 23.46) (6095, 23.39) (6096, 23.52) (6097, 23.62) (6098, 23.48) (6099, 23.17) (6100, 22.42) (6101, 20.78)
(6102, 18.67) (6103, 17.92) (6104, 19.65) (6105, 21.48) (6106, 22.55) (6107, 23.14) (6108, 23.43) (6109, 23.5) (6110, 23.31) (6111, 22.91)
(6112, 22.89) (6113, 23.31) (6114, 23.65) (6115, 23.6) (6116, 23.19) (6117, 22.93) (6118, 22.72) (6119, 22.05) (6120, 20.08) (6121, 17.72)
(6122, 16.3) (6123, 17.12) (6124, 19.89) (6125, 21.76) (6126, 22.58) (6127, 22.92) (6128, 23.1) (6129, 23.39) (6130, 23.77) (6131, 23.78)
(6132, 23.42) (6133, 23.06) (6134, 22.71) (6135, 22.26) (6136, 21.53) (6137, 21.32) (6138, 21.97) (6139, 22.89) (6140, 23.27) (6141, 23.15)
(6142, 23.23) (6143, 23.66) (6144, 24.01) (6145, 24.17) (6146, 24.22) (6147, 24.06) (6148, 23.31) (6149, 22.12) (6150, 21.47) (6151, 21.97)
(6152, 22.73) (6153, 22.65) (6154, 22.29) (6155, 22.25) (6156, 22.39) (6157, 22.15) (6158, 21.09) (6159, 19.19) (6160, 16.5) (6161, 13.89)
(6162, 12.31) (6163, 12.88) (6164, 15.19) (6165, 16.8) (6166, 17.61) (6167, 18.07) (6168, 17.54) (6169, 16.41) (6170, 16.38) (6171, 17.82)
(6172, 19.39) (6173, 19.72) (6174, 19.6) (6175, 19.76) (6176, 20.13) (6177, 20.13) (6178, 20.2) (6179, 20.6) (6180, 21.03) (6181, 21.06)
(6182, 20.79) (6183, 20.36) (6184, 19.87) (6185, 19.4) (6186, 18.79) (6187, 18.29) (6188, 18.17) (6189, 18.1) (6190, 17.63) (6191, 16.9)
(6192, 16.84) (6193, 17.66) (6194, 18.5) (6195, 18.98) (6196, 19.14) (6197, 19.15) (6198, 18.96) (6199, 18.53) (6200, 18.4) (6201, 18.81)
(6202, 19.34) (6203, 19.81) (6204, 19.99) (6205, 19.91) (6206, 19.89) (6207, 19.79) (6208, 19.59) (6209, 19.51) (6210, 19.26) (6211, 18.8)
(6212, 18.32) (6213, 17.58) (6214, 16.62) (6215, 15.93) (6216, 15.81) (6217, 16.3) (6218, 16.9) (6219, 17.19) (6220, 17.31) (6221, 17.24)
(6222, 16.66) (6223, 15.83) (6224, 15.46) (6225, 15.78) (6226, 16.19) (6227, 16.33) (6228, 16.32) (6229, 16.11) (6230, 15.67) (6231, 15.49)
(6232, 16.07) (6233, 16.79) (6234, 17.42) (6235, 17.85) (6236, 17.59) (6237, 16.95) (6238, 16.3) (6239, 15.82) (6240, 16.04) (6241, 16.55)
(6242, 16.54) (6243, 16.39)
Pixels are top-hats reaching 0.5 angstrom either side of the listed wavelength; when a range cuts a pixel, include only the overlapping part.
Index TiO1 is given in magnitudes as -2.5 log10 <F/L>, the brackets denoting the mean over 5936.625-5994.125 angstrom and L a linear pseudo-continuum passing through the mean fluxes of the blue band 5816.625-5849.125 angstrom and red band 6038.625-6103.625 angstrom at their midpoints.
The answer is 0.10 mag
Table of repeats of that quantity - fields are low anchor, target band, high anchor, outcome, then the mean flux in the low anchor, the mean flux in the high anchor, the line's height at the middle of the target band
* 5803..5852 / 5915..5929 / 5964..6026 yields 0.123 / 20.9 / 20.3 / 20.6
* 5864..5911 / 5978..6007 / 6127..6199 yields -0.211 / 14.9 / 20.2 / 16.9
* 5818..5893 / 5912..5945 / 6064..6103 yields 0.061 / 18.5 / 22.5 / 19.8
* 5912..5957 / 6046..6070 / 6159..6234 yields -0.209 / 18.8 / 17.9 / 18.4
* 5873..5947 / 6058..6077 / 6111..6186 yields -0.160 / 16.3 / 20.8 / 19.3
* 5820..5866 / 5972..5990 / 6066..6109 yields 0.083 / 20.2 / 22.5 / 21.5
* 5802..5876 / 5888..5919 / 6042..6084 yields 0.440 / 20.3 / 22.5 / 20.9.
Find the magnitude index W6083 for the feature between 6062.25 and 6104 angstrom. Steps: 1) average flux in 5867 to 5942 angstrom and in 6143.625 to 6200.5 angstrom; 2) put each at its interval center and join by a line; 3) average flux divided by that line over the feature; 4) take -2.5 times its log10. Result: -0.21 mag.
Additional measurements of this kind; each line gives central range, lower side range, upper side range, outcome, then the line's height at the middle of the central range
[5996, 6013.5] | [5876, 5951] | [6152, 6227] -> -0.19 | 17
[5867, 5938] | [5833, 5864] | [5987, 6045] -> 0.26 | 20.4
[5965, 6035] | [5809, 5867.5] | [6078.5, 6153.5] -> 0.05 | 21.5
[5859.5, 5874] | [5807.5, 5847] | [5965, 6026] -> 0.09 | 20.8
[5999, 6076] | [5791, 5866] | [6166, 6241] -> -0.13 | 19.2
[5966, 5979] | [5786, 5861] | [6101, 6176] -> 0.07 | 20.9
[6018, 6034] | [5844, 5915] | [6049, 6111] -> -0.04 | 20.8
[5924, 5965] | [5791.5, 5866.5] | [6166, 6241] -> 0.04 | 19.8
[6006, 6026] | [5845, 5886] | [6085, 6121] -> 0.02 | 21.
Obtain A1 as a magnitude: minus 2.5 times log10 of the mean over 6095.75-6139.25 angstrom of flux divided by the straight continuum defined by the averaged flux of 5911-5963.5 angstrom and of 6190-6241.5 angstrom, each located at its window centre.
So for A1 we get -0.22 mag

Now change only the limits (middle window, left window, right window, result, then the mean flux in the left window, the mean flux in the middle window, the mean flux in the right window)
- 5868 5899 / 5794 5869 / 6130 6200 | 0.42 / 20.6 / 14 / 20.1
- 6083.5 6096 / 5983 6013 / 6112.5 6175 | -0.11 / 20.6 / 23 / 20.9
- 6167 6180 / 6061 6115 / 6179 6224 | 0.02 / 22.5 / 19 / 18.5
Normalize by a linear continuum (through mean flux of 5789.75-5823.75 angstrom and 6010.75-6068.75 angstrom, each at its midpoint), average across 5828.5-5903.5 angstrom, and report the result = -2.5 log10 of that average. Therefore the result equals 0.23 mag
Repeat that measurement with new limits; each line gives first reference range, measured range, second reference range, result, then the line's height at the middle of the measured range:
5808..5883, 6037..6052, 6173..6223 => -0.17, 19.2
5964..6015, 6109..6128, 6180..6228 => -0.14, 19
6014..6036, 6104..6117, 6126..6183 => -0.10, 21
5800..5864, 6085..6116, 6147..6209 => -0.16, 19.5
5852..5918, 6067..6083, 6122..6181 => -0.17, 19.3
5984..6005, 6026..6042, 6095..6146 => -0.04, 21.2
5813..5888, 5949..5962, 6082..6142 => 0.07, 20.5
